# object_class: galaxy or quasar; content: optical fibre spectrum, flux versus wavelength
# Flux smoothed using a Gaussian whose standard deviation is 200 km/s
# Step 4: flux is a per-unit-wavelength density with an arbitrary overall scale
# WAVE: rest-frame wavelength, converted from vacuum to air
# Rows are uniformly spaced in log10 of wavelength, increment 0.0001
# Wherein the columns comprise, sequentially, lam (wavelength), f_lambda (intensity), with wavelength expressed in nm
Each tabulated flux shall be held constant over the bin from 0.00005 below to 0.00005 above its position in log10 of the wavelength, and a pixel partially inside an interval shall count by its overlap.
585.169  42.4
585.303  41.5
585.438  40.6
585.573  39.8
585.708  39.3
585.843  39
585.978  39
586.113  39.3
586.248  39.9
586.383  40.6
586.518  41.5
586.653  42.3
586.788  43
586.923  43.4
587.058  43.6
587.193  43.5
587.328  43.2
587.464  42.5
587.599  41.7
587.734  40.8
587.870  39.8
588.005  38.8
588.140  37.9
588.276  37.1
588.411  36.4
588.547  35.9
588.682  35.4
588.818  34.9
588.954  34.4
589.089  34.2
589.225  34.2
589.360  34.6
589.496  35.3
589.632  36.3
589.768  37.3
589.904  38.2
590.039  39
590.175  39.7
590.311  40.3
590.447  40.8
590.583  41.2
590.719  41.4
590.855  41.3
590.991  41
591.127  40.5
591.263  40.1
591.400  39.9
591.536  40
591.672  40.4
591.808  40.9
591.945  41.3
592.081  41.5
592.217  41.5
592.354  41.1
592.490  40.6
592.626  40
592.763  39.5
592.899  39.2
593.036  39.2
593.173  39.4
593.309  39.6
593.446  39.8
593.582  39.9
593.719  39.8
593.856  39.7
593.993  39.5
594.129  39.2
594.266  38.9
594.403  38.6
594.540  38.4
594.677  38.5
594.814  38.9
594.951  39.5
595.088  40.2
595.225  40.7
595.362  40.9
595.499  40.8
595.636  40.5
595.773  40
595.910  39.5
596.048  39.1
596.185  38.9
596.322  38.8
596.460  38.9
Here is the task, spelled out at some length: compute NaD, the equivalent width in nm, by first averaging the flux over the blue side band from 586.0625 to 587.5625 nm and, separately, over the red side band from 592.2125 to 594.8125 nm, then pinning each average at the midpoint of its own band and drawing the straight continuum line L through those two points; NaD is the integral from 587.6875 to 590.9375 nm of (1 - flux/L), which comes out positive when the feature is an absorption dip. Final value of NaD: 0.27 nm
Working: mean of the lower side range 42.1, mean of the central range 37.7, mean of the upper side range 39.5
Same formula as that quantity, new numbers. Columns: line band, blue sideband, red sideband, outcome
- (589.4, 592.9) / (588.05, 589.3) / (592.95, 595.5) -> -0.24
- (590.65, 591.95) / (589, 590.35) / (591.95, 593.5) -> -0.07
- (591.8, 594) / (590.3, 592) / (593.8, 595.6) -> 0.00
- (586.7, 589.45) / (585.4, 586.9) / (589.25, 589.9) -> -0.05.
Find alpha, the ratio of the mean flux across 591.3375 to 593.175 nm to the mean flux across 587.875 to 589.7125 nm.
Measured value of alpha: 1.12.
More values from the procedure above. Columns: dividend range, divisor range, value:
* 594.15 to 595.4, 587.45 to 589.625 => 1.06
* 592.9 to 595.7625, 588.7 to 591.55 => 1.04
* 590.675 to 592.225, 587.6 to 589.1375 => 1.10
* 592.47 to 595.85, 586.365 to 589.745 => 1.02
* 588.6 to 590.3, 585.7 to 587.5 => 0.87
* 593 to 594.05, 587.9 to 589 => 1.09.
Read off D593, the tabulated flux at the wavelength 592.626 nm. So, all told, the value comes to 40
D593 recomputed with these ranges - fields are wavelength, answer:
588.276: 37.1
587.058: 43.6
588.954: 34.4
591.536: 40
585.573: 39.8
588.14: 37.9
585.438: 40.6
